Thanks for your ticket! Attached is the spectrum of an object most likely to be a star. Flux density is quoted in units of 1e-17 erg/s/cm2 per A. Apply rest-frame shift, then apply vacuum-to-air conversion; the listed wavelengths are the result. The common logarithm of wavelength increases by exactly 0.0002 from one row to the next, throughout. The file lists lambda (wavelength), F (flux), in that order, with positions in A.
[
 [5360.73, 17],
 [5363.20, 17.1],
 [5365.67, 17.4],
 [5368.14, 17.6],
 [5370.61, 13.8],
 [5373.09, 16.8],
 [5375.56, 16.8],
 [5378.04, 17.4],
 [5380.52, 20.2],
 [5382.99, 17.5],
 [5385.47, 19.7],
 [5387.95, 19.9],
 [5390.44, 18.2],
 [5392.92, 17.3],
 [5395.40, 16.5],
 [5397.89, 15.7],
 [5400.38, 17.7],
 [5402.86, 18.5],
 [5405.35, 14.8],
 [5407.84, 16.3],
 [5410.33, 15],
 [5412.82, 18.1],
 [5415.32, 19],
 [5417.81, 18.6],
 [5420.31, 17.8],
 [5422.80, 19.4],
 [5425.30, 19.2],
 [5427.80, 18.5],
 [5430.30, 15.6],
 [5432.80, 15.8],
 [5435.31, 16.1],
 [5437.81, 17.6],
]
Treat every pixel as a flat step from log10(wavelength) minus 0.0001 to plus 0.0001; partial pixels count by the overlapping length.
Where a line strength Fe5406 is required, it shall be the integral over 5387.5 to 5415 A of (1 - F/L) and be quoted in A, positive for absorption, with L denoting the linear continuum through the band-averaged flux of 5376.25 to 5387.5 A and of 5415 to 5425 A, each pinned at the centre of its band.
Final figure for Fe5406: 2.4 A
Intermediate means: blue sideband 18.7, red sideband 18.7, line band 17.1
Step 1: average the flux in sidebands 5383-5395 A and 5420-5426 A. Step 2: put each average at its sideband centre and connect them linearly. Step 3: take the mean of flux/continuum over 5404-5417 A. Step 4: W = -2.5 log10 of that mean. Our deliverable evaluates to 0.13 mag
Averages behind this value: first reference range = 18.5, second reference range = 18.9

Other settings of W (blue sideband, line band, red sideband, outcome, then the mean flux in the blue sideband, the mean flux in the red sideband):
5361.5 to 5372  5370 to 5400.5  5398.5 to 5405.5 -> -0.043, 16.5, 17.2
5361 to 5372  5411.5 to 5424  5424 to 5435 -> -0.092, 16.5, 17.2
